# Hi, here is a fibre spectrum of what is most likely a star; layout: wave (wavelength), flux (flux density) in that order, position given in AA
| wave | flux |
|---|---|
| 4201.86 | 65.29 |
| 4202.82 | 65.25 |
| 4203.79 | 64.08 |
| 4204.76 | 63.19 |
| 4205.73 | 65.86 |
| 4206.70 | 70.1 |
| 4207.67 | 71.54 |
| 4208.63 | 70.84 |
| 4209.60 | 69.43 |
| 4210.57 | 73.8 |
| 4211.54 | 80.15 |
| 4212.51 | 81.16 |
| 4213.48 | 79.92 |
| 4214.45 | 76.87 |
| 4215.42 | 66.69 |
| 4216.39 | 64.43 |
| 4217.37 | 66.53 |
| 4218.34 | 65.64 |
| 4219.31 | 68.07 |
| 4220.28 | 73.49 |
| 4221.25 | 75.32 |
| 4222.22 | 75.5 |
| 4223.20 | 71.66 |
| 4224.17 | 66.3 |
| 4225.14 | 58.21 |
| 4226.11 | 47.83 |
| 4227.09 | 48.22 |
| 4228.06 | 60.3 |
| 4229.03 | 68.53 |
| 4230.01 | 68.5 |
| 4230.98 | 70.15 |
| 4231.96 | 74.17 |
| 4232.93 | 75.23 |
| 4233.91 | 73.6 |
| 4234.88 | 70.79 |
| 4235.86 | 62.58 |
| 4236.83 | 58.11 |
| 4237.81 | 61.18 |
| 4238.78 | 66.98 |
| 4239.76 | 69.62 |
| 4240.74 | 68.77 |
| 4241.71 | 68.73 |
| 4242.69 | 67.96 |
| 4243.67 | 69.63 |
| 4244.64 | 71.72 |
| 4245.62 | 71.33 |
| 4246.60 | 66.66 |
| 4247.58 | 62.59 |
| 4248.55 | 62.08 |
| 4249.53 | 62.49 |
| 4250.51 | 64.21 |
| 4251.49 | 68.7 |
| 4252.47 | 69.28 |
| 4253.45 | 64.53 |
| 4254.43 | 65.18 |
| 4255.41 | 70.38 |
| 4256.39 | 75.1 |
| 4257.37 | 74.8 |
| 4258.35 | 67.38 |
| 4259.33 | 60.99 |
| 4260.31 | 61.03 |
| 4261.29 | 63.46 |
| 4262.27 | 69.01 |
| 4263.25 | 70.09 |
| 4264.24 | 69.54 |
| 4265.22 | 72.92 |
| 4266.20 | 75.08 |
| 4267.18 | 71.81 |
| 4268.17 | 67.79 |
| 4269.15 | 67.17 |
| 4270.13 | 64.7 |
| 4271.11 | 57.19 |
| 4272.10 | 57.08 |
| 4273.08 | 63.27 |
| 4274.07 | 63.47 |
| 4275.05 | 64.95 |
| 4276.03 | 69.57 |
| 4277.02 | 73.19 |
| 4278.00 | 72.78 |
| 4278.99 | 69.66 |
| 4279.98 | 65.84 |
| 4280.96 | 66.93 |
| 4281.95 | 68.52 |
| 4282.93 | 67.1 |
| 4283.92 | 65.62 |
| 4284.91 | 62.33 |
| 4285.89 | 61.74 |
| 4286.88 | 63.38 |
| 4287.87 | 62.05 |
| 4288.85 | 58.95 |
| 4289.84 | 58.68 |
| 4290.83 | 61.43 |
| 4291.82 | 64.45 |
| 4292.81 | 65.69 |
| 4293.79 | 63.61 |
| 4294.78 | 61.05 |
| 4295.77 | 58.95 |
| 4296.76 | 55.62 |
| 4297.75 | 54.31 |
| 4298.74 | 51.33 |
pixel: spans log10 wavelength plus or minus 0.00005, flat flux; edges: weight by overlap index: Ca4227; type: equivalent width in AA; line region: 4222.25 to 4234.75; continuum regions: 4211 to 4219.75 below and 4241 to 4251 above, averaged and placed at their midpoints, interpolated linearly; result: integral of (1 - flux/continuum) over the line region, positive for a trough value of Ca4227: 0.7 AA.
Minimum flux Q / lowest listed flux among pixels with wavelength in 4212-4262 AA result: 47.83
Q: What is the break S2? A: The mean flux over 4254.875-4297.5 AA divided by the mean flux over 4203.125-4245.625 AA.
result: 1.0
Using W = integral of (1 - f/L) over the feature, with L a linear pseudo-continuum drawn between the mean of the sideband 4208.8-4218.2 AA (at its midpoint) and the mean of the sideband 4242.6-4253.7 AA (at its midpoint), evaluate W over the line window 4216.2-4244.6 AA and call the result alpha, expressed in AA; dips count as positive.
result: 1.2 AA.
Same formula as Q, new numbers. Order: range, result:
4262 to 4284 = 57.08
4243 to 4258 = 62.08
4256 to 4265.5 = 60.99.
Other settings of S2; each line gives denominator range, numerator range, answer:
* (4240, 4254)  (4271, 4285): 0.99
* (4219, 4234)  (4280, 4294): 0.95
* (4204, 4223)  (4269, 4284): 0.93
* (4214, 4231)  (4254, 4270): 1.04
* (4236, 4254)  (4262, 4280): 1.02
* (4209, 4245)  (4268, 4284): 0.97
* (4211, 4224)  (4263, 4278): 0.93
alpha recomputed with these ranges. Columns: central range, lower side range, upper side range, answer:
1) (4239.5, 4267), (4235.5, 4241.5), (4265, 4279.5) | -0.88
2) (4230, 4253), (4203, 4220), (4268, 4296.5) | 0.05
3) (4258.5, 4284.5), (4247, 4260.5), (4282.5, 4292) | -1.03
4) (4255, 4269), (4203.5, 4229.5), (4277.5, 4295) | -0.71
